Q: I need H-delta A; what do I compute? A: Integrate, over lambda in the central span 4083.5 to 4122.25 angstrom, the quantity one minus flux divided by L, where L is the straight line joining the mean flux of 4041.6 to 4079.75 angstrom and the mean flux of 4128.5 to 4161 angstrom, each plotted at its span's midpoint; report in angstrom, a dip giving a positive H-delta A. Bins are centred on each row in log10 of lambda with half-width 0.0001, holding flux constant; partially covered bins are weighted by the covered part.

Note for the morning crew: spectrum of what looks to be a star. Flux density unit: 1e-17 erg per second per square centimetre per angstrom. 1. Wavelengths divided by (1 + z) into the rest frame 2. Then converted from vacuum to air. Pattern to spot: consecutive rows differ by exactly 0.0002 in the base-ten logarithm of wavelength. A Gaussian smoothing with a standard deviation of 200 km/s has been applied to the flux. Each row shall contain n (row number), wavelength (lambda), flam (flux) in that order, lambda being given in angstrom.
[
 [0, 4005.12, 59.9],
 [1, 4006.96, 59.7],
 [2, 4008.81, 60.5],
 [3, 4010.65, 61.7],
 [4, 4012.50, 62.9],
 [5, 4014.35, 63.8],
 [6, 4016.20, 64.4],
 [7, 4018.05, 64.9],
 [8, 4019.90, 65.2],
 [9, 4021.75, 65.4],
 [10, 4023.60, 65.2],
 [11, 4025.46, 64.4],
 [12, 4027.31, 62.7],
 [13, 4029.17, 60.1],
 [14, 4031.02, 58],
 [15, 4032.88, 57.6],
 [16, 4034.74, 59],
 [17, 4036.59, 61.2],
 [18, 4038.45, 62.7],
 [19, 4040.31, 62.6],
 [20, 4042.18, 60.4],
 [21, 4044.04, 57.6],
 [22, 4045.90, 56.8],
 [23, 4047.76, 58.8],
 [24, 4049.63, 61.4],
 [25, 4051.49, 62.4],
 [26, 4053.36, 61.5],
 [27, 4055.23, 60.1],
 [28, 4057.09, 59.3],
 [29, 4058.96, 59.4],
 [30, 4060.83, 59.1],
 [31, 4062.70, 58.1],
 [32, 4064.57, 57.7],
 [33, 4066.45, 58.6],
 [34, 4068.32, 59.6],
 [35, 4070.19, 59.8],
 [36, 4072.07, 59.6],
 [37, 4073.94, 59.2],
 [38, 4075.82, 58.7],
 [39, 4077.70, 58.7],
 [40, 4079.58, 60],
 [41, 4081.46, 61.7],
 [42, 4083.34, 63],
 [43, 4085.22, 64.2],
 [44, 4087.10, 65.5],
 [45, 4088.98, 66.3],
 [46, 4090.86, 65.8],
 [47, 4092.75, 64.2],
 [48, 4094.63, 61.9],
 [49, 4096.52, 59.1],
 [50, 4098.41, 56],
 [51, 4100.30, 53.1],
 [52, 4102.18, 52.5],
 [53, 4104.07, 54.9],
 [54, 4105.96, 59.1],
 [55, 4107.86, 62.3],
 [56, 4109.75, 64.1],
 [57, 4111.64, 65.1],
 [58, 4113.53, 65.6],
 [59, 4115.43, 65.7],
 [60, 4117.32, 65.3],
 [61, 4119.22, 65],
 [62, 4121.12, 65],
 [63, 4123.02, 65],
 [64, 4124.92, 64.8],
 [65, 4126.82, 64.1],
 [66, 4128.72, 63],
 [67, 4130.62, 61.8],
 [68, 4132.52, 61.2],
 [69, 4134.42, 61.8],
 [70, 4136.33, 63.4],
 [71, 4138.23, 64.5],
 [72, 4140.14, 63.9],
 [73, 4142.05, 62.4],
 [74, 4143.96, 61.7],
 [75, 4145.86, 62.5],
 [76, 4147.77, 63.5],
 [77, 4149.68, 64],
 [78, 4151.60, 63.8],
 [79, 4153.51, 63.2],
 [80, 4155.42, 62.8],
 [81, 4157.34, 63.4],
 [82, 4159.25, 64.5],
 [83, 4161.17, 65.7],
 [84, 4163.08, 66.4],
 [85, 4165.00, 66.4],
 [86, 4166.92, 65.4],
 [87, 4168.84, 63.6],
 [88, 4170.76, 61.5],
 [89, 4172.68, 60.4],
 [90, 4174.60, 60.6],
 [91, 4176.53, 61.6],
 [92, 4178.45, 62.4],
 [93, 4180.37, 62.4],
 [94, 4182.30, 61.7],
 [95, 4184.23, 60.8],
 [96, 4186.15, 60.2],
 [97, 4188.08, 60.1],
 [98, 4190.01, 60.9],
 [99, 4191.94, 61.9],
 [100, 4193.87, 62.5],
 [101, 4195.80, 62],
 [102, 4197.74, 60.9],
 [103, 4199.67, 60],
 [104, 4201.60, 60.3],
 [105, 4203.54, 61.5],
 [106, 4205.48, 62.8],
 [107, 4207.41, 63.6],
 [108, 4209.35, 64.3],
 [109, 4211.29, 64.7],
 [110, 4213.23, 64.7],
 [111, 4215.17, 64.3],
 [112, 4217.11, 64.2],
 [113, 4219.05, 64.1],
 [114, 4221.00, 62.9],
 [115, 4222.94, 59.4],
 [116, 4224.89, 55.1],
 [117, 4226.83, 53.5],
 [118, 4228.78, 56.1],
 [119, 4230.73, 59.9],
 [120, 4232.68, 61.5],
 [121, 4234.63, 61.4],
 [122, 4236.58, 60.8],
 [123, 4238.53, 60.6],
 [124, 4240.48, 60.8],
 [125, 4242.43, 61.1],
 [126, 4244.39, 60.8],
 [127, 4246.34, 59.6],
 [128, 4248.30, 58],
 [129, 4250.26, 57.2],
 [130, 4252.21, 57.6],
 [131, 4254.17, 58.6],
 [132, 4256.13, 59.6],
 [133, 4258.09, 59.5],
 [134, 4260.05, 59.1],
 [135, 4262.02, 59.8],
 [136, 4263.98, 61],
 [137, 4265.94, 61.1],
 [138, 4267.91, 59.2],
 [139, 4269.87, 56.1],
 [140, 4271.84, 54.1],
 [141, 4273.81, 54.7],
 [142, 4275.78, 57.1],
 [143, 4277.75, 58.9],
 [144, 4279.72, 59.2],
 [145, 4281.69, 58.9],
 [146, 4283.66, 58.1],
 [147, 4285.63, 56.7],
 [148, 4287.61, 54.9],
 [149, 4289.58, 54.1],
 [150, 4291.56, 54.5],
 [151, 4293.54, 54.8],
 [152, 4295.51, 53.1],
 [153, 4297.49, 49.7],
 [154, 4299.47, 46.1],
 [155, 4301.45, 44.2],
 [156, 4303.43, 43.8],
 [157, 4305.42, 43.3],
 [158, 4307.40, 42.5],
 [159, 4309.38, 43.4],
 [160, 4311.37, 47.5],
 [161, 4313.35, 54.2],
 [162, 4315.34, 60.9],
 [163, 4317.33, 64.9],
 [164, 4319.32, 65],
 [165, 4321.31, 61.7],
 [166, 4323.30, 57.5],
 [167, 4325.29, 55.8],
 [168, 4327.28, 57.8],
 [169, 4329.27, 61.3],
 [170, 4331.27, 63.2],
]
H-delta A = -0.53 angstrom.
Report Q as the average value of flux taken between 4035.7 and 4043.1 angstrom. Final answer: 61.7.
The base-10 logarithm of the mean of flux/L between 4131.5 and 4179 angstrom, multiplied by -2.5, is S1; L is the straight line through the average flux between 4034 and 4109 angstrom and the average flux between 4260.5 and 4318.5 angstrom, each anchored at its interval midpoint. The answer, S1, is -0.098 mag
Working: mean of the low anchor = 60.1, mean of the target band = 63.2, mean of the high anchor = 54.1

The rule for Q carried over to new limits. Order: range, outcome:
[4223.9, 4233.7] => 57.2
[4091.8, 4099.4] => 60.2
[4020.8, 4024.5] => 65.4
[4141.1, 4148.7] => 62.6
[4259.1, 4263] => 59.4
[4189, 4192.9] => 61.4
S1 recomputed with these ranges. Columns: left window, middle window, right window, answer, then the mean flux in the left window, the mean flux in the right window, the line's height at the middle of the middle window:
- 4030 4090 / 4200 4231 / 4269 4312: -0.12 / 60.3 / 52.1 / 54.8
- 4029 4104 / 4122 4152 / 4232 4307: -0.08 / 60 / 56.4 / 58.7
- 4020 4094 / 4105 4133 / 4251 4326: -0.08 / 61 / 55.3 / 59.5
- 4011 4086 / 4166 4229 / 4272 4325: -0.09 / 60.9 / 53.9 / 56.7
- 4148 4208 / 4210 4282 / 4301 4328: -0.03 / 62.5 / 53.2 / 57.9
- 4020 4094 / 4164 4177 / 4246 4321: -0.08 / 61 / 55.3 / 58.1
